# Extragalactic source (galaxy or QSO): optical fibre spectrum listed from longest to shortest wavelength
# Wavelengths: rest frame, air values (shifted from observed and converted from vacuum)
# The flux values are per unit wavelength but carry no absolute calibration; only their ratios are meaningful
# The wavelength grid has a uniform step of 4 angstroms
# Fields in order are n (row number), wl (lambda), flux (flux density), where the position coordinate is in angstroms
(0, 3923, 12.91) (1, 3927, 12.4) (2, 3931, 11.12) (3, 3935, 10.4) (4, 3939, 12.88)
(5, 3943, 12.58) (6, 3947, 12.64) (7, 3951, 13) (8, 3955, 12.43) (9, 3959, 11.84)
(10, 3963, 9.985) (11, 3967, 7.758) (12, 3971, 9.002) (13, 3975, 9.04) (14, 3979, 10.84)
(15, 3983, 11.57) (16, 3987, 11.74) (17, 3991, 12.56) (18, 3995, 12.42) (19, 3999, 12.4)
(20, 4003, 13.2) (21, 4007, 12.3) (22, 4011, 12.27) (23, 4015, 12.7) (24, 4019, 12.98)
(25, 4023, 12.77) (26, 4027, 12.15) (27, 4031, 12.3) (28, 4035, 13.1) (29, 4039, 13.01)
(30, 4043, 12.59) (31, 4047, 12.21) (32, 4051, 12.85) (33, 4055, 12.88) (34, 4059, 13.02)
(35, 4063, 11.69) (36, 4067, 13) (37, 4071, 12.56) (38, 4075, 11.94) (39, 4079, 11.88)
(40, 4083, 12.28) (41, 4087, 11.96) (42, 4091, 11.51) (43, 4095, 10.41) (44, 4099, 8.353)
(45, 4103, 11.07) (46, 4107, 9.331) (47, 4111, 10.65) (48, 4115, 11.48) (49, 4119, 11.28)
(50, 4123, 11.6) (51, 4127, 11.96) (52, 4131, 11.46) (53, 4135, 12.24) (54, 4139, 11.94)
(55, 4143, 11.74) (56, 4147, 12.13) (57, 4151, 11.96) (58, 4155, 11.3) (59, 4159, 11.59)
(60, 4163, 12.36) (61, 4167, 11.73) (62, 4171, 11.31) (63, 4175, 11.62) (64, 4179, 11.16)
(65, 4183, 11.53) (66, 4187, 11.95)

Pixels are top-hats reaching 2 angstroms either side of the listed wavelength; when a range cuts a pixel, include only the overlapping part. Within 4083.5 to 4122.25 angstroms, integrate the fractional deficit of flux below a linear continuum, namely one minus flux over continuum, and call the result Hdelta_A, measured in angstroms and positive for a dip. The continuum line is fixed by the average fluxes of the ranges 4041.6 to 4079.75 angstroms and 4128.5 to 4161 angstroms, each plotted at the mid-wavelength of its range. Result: 4.38 angstroms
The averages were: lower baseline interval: 12.5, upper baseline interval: 11.8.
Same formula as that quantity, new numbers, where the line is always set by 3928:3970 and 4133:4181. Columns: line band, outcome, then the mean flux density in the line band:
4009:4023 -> -1.4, 12.7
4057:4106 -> 0.2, 11.6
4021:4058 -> -3.5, 12.7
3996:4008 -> -1.2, 12.6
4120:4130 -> 0.0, 11.7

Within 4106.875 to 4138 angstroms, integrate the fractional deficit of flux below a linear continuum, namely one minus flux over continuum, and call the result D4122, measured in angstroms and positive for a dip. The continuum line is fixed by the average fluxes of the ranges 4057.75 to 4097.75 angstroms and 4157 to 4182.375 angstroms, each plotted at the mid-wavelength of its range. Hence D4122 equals 1.0 angstroms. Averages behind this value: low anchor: 11.9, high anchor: 11.6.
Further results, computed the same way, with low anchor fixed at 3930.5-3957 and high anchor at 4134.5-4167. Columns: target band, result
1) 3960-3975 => 3.75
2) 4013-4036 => -1.08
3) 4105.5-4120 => 1.52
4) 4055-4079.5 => -0.83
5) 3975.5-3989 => 1.14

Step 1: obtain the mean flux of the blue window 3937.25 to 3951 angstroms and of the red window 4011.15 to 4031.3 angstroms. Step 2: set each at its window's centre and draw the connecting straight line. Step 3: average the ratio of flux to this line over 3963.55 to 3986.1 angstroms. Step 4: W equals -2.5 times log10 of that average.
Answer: 0.28 mag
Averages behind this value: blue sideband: 12.7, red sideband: 12.6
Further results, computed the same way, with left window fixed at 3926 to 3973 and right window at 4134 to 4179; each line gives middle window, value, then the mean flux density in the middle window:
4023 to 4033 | -0.08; 12.3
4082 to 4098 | 0.03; 11.3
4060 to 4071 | -0.08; 12.4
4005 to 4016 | -0.09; 12.4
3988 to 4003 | -0.10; 12.5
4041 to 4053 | -0.09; 12.5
